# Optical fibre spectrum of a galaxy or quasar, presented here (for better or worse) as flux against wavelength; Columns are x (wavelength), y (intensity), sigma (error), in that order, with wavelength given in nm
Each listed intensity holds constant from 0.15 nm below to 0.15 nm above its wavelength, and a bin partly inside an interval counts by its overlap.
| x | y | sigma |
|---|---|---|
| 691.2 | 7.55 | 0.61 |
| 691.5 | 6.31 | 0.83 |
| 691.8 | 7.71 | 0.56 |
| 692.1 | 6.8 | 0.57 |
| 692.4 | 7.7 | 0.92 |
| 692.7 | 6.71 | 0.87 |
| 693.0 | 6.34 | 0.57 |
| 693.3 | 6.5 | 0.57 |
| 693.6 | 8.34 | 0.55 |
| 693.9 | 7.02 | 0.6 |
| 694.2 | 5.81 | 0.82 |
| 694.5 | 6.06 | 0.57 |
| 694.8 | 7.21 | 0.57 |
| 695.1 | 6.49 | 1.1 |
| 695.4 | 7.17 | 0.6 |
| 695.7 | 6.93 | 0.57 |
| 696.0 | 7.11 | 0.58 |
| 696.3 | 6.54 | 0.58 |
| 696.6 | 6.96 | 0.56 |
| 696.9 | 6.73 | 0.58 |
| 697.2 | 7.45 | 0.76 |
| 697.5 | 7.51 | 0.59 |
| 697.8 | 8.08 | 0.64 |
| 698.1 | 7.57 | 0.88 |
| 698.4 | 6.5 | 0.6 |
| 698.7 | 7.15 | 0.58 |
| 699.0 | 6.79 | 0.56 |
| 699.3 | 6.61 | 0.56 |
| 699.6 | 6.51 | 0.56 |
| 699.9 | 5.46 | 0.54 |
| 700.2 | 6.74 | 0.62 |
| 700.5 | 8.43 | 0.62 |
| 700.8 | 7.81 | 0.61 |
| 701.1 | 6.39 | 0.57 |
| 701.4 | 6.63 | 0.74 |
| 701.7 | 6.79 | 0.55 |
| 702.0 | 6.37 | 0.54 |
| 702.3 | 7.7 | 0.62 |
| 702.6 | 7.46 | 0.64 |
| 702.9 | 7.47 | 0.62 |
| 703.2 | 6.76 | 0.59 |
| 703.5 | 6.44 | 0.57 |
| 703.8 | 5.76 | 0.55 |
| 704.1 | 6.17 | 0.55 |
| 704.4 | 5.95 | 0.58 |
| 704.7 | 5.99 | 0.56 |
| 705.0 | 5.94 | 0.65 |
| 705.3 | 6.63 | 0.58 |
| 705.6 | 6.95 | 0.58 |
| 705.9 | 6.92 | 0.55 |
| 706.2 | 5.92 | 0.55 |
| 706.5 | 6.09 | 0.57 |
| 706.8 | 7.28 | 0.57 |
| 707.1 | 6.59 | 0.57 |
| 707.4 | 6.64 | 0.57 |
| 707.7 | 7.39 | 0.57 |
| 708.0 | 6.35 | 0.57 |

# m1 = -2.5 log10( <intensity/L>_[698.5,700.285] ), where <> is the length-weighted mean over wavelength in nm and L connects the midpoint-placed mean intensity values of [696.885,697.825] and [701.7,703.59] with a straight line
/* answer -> 0.12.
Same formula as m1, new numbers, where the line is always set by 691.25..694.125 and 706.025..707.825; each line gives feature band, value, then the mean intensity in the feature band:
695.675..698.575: -0.036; 7.15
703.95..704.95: 0.117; 6.03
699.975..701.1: -0.081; 7.34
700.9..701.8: 0.022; 6.66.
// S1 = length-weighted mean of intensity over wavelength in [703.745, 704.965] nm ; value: 5.98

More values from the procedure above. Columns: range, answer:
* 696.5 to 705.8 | 6.83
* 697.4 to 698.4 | 7.55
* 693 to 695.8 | 6.81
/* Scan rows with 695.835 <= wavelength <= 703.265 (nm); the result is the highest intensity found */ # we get 8.43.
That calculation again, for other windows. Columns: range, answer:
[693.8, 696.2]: 7.21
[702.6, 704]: 7.47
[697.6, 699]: 8.08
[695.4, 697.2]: 7.45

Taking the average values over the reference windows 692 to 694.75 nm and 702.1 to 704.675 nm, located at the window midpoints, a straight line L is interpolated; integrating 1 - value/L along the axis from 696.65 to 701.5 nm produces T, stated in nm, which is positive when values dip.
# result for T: -0.21 nm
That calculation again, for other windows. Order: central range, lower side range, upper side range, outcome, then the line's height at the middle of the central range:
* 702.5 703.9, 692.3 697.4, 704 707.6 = -0.052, 6.55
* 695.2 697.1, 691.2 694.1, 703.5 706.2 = -0.022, 6.83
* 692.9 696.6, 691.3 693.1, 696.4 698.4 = 0.166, 7.13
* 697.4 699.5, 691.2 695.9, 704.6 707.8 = -0.117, 6.77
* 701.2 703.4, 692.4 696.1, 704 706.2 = -0.181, 6.47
